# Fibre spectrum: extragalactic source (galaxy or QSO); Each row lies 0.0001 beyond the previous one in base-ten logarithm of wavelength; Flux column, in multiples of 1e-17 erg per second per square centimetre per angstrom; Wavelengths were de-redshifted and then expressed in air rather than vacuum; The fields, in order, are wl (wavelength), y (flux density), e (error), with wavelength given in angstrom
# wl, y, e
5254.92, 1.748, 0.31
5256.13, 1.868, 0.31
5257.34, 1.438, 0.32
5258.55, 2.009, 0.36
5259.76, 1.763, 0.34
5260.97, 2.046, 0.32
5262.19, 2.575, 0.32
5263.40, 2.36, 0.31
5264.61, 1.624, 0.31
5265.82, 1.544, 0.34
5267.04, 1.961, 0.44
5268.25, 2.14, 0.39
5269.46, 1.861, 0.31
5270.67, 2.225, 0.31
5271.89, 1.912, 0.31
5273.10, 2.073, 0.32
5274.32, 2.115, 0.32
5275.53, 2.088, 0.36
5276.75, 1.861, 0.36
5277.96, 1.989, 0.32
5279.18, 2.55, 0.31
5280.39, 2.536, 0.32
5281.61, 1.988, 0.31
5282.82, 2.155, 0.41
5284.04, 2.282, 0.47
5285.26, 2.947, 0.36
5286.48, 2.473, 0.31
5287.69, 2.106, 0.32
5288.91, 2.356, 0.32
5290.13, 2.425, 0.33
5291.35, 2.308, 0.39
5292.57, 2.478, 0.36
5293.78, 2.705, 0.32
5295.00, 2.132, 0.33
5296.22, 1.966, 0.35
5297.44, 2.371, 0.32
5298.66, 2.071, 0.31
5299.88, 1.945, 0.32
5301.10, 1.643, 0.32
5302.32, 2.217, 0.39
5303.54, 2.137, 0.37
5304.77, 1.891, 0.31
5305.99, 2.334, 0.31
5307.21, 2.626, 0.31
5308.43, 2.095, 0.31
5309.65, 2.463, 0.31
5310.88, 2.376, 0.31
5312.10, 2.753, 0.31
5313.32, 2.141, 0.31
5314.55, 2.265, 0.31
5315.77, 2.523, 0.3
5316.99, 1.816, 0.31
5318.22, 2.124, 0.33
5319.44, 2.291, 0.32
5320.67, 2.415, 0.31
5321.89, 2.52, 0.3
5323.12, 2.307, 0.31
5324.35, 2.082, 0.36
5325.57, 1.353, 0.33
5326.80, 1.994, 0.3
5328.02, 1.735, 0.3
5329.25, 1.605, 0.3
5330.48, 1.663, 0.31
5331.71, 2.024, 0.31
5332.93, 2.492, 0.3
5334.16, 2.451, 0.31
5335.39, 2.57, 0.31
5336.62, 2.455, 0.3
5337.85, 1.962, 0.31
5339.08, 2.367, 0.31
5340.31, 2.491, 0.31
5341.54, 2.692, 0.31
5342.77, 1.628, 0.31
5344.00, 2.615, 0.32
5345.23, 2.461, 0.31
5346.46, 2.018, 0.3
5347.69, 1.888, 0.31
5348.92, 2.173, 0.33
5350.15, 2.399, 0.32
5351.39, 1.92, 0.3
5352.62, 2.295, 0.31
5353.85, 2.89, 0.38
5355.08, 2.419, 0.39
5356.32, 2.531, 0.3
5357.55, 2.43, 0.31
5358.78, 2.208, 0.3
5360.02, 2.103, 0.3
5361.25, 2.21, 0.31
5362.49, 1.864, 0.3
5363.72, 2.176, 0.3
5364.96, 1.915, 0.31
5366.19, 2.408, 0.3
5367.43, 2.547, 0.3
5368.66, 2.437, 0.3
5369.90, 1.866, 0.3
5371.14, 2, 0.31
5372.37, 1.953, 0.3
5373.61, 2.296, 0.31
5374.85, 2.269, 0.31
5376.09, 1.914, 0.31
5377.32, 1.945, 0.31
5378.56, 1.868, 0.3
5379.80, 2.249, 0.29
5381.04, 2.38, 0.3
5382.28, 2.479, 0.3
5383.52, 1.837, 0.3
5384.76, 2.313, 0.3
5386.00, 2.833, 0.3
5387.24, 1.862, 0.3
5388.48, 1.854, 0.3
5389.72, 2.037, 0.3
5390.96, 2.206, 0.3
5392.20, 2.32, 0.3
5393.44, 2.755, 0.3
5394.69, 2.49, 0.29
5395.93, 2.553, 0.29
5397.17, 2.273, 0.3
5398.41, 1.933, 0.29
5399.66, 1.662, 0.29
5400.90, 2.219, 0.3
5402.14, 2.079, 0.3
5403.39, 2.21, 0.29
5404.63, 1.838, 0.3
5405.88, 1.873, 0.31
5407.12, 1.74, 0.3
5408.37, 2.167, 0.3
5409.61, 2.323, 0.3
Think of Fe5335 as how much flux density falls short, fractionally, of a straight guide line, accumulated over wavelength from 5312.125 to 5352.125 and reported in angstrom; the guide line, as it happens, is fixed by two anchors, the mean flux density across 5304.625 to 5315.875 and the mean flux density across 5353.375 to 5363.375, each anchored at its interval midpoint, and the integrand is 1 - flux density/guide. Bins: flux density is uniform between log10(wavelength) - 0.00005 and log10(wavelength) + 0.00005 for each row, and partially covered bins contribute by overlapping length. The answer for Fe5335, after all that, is 2.8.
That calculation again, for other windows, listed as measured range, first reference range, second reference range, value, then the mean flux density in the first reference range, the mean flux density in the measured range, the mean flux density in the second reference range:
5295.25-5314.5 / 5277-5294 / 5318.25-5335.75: 0.3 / 2.36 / 2.2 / 2.1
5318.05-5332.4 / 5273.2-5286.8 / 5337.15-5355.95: 1.7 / 2.26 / 2.01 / 2.28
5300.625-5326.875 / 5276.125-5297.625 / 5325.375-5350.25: 0.3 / 2.31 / 2.21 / 2.15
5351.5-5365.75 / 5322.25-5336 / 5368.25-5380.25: -1.4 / 2.03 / 2.27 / 2.07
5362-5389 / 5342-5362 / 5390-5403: 1.2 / 2.26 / 2.15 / 2.24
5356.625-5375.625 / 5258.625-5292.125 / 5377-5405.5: -0.1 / 2.16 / 2.18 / 2.18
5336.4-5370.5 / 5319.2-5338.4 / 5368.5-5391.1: -2.2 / 2.12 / 2.26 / 2.13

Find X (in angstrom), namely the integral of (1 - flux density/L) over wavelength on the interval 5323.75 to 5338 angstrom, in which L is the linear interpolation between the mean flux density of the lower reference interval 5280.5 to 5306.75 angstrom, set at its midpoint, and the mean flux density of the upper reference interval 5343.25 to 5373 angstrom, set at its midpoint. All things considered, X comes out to 1.3 angstrom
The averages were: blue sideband 2.24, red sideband 2.24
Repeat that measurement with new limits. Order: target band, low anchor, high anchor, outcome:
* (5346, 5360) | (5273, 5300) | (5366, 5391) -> -0.58 angstrom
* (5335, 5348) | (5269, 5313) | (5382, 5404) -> -0.38 angstrom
